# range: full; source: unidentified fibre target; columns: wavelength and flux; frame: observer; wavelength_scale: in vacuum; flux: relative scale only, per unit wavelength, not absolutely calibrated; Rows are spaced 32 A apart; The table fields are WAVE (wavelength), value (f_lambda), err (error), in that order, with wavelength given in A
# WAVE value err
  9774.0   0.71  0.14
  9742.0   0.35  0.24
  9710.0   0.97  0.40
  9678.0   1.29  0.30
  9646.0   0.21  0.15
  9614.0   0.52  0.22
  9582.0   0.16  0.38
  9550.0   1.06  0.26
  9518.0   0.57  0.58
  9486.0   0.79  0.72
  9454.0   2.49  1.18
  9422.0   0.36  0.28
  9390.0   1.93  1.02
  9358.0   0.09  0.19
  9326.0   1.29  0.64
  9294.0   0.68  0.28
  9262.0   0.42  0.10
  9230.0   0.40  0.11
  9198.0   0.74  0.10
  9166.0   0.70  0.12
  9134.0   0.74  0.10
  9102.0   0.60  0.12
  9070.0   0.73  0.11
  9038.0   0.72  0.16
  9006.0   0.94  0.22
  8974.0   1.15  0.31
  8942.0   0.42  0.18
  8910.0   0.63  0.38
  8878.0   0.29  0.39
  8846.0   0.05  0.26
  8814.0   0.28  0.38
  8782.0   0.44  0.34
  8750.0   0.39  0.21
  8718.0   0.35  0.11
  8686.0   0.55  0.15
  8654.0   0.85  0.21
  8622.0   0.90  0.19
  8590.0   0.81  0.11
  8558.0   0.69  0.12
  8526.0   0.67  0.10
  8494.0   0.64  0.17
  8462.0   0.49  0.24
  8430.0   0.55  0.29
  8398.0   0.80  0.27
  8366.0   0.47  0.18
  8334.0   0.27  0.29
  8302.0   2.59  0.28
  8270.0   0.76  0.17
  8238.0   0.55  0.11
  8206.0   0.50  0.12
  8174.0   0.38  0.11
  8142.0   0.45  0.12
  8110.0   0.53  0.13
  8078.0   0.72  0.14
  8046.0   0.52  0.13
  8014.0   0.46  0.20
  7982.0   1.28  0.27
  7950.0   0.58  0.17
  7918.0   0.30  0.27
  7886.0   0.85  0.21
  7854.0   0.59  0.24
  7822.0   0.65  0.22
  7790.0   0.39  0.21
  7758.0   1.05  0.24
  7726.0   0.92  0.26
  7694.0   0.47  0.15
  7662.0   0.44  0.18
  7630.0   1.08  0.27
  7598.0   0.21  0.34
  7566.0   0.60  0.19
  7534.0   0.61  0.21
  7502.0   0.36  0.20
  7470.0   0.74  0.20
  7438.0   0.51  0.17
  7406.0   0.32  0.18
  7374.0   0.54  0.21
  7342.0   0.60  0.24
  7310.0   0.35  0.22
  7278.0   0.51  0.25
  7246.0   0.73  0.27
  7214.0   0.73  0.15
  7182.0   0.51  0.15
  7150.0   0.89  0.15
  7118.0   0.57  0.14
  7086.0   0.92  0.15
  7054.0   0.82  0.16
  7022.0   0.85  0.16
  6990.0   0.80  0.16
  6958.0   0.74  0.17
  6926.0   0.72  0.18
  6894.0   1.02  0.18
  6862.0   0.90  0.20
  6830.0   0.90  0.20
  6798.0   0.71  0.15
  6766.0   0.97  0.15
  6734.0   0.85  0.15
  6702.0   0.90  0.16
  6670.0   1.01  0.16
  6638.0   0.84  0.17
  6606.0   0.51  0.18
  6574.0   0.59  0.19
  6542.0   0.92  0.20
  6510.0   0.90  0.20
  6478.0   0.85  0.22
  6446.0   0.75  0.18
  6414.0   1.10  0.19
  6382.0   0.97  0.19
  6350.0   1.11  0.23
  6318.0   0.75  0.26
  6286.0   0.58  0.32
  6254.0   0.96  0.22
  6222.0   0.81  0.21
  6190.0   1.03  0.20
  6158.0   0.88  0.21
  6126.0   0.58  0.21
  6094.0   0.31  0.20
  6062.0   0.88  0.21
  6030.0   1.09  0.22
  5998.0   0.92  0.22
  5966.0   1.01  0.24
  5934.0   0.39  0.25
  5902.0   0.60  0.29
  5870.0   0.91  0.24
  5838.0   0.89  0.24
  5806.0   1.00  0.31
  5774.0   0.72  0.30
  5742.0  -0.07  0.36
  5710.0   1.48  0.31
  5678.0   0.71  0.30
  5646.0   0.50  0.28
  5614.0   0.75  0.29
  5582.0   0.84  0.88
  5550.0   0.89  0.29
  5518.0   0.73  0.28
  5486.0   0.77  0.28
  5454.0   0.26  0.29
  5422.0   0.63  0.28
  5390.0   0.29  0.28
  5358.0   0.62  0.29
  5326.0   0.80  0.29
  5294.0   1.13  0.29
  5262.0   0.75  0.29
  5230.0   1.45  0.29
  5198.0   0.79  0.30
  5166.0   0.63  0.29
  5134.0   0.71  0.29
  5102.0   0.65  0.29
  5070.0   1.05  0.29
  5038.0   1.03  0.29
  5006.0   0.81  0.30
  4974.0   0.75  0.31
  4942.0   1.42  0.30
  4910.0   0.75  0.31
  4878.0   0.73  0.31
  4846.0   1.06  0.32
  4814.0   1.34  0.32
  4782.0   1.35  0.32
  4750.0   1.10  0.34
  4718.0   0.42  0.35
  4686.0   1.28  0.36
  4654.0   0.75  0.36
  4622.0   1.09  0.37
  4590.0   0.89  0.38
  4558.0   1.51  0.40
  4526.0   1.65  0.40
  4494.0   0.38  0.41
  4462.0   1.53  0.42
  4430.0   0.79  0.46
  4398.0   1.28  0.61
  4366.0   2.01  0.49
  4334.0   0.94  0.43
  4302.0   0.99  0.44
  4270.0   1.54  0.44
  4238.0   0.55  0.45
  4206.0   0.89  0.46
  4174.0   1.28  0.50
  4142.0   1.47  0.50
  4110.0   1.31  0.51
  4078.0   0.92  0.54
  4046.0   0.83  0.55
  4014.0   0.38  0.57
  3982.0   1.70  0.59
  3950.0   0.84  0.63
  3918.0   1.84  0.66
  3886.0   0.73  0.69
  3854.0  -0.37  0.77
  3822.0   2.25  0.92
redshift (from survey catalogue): 1.225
